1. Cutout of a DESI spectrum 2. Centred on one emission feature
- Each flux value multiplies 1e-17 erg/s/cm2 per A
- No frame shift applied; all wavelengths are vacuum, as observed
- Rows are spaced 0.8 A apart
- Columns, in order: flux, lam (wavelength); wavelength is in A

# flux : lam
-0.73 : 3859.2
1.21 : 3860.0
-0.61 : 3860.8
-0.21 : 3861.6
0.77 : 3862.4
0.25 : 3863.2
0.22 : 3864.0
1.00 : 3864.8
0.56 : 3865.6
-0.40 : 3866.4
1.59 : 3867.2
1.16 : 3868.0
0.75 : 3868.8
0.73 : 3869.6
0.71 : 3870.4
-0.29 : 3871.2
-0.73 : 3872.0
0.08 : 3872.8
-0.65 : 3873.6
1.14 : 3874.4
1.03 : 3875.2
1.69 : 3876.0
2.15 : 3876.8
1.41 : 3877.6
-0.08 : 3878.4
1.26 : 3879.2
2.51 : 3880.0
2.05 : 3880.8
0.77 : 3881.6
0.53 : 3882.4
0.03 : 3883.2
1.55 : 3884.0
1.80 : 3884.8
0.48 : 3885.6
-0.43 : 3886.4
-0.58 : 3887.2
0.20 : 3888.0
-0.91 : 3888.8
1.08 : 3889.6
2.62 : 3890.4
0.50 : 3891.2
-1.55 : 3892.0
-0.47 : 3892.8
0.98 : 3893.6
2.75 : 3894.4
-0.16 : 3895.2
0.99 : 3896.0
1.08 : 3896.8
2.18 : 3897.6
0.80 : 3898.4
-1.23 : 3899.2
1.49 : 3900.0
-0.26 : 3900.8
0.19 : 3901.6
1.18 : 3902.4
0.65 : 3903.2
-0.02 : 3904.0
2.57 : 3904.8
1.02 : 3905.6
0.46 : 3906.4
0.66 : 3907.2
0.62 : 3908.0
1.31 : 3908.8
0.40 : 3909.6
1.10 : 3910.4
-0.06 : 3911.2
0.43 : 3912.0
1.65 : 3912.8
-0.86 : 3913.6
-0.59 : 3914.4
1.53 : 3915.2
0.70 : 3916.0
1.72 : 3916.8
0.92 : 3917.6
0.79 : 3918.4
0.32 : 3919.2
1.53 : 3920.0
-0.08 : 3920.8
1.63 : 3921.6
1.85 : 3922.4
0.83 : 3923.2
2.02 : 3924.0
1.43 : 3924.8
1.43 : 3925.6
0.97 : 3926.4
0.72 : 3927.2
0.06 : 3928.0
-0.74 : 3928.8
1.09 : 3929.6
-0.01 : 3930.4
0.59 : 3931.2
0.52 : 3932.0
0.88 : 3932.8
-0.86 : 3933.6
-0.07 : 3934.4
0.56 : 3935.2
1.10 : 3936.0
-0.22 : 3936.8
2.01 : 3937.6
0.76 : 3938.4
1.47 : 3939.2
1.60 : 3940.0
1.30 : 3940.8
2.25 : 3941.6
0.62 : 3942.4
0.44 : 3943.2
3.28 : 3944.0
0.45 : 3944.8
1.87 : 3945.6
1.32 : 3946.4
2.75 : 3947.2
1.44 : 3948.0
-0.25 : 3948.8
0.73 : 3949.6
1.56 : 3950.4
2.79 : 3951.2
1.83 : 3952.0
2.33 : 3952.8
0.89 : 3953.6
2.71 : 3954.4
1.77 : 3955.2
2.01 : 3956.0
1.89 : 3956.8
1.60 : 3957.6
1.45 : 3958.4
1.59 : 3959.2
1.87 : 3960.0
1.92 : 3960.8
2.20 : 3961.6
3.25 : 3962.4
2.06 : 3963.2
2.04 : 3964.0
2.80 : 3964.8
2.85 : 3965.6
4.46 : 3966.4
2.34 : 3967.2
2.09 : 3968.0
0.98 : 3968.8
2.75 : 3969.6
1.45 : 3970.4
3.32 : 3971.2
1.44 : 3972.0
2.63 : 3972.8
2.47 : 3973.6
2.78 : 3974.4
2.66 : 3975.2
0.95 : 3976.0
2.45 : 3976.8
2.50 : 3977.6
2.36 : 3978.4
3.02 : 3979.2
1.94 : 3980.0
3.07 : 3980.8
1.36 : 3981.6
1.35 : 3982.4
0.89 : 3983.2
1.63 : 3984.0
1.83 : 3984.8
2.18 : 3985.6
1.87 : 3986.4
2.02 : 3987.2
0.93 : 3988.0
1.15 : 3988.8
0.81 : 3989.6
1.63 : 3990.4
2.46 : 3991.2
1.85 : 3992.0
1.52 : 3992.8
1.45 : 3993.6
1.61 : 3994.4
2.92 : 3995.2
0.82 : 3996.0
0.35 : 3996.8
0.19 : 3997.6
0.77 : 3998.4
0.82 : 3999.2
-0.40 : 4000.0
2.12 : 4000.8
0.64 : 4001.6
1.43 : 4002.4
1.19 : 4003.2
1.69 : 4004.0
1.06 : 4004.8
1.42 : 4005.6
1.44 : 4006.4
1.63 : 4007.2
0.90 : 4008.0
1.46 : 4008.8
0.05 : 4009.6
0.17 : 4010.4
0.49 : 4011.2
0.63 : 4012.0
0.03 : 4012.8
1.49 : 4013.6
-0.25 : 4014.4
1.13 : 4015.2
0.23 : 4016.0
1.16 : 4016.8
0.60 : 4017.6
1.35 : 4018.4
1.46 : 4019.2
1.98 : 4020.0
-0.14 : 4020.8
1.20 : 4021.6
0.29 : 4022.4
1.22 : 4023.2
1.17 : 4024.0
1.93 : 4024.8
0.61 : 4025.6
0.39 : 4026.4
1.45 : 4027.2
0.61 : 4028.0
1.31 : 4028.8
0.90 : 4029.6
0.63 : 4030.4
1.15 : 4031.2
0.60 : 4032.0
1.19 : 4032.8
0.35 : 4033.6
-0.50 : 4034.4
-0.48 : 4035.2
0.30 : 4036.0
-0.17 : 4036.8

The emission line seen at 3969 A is C IV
